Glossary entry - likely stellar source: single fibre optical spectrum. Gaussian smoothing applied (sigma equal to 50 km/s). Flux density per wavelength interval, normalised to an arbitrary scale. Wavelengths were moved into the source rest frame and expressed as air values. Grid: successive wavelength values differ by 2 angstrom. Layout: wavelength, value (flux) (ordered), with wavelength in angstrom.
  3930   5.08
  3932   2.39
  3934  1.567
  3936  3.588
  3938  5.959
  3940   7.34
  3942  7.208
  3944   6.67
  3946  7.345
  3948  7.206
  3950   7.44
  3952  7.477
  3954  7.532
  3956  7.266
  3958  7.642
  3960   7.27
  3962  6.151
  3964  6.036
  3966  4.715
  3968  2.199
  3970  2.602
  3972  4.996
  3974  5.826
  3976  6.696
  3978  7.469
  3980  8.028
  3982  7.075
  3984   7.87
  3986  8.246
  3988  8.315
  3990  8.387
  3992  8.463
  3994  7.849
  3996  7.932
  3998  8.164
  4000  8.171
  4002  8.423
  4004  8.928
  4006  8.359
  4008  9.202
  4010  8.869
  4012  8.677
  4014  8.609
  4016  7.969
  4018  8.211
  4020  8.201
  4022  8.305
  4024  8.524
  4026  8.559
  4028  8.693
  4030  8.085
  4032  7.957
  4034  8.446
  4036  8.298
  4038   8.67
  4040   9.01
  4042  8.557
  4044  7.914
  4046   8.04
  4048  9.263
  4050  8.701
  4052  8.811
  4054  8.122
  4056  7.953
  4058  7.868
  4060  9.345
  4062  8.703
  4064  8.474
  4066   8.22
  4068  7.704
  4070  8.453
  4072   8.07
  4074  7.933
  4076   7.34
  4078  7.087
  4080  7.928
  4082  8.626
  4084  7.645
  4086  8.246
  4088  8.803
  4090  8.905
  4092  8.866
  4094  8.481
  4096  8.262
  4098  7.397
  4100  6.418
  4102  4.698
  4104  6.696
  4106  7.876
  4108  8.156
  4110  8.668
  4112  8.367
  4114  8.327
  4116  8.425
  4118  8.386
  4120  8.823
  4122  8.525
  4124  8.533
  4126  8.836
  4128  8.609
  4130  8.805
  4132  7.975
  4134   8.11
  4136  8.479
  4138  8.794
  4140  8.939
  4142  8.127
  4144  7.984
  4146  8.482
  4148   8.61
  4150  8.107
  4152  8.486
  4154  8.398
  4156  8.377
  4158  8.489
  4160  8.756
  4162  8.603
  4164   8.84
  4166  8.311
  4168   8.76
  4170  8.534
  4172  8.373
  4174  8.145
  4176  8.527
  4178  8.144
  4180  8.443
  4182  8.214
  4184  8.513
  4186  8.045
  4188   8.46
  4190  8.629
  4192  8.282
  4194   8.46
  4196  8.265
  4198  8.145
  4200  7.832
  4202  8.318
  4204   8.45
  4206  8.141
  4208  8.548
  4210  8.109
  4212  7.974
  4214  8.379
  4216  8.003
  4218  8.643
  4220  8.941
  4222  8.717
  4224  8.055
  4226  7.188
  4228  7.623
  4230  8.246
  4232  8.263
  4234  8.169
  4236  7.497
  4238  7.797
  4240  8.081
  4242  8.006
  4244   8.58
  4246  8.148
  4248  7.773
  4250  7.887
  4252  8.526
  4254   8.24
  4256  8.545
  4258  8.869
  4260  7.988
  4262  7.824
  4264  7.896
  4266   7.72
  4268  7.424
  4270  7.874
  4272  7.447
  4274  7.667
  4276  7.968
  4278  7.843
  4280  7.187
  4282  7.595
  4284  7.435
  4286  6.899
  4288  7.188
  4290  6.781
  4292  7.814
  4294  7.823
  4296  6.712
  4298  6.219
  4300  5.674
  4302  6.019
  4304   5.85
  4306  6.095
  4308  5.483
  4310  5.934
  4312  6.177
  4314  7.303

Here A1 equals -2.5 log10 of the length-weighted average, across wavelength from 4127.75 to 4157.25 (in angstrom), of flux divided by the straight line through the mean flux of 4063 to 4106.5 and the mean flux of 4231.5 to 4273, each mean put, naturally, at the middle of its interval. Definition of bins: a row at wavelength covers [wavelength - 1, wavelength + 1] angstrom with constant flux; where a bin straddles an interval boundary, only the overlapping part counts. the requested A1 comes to -0.070 mag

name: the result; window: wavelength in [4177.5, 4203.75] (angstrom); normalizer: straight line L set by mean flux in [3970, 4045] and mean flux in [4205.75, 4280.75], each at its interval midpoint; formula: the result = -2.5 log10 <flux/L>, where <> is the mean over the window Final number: -0.03 mag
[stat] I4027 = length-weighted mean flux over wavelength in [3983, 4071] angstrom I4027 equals 8.4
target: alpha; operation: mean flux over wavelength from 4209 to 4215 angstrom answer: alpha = 8.15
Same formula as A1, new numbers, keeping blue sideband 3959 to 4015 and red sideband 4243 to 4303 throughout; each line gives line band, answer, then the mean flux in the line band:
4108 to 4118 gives -0.138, 8.41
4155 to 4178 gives -0.141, 8.5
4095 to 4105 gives 0.108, 6.69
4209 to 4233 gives -0.090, 8.18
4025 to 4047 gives -0.147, 8.38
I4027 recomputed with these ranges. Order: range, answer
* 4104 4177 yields 8.44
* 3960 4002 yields 6.81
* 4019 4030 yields 8.42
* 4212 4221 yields 8.43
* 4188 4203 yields 8.29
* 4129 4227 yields 8.37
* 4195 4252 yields 8.14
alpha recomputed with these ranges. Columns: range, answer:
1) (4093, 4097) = 8.37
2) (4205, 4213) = 8.19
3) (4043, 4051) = 8.48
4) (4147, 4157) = 8.4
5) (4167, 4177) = 8.47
